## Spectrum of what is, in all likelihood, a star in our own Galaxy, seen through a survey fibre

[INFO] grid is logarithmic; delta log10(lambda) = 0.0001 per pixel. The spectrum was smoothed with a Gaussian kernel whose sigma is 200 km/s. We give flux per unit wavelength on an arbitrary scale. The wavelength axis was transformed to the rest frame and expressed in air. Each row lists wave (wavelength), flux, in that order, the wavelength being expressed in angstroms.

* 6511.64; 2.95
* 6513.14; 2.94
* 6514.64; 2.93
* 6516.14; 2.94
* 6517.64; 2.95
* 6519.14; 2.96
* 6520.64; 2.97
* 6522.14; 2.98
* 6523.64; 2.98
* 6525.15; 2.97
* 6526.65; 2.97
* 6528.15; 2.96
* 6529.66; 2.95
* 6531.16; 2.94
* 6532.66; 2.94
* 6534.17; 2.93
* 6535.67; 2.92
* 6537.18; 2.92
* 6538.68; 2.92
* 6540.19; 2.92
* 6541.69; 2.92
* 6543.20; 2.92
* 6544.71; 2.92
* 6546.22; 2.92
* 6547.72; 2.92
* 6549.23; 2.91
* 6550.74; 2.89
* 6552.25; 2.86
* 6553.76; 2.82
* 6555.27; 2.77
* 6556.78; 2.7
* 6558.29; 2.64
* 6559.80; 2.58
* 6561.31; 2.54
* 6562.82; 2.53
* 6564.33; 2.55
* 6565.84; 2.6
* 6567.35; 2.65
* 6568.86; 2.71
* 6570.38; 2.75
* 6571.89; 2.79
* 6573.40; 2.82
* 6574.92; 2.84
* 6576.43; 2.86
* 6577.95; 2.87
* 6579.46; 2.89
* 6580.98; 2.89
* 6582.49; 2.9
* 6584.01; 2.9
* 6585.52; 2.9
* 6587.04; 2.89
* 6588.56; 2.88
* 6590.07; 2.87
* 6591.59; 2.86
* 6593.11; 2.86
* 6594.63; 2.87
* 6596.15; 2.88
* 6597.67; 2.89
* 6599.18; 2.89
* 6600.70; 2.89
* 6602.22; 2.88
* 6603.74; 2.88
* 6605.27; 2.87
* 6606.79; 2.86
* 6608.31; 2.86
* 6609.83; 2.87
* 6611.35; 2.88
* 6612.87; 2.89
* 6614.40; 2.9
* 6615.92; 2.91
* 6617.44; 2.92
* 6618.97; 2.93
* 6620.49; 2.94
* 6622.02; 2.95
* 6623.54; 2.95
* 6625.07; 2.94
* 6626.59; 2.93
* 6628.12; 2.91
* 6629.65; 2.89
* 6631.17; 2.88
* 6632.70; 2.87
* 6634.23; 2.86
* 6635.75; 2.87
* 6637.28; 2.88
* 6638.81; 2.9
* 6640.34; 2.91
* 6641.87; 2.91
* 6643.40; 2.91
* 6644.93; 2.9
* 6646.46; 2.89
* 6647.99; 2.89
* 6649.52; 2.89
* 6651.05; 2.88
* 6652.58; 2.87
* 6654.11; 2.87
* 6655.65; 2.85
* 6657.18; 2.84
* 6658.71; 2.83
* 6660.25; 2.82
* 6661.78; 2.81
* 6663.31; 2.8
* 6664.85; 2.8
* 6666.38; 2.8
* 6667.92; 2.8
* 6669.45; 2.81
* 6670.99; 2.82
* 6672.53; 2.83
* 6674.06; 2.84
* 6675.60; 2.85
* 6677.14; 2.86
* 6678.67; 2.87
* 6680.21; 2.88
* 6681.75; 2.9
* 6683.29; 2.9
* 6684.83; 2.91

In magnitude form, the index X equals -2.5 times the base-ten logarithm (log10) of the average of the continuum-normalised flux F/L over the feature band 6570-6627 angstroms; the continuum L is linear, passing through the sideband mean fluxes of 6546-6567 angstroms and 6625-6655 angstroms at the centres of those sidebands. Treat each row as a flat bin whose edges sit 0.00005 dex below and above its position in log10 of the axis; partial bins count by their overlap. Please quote -0.029 mag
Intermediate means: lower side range 2.73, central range 2.88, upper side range 2.89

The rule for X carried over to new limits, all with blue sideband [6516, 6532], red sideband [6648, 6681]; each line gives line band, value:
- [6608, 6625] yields -0.01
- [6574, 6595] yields 0.01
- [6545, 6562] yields 0.06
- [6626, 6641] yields -0.01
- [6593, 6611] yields 0.01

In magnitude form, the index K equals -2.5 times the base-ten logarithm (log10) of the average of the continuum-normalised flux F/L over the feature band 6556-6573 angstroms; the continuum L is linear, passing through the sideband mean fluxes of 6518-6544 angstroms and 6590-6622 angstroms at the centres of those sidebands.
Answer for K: 0.11 mag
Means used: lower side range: 2.95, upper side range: 2.89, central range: 2.65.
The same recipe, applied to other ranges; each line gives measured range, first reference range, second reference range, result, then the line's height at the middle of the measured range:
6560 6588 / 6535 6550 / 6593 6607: 0.05 mag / 2.9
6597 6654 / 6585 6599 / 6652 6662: -0.01 mag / 2.86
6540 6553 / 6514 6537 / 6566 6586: 0.00 mag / 2.9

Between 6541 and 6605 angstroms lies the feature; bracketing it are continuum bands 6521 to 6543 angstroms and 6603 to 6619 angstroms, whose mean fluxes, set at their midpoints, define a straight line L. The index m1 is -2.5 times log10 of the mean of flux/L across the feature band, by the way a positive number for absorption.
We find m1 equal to 0.037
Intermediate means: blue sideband 2.94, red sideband 2.89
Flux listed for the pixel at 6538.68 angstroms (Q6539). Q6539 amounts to 2.92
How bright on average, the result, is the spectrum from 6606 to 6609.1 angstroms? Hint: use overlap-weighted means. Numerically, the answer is 2.86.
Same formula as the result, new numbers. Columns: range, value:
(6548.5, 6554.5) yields 2.87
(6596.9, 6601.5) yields 2.89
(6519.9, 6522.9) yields 2.98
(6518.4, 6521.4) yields 2.97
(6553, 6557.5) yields 2.76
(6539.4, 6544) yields 2.92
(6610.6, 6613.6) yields 2.89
